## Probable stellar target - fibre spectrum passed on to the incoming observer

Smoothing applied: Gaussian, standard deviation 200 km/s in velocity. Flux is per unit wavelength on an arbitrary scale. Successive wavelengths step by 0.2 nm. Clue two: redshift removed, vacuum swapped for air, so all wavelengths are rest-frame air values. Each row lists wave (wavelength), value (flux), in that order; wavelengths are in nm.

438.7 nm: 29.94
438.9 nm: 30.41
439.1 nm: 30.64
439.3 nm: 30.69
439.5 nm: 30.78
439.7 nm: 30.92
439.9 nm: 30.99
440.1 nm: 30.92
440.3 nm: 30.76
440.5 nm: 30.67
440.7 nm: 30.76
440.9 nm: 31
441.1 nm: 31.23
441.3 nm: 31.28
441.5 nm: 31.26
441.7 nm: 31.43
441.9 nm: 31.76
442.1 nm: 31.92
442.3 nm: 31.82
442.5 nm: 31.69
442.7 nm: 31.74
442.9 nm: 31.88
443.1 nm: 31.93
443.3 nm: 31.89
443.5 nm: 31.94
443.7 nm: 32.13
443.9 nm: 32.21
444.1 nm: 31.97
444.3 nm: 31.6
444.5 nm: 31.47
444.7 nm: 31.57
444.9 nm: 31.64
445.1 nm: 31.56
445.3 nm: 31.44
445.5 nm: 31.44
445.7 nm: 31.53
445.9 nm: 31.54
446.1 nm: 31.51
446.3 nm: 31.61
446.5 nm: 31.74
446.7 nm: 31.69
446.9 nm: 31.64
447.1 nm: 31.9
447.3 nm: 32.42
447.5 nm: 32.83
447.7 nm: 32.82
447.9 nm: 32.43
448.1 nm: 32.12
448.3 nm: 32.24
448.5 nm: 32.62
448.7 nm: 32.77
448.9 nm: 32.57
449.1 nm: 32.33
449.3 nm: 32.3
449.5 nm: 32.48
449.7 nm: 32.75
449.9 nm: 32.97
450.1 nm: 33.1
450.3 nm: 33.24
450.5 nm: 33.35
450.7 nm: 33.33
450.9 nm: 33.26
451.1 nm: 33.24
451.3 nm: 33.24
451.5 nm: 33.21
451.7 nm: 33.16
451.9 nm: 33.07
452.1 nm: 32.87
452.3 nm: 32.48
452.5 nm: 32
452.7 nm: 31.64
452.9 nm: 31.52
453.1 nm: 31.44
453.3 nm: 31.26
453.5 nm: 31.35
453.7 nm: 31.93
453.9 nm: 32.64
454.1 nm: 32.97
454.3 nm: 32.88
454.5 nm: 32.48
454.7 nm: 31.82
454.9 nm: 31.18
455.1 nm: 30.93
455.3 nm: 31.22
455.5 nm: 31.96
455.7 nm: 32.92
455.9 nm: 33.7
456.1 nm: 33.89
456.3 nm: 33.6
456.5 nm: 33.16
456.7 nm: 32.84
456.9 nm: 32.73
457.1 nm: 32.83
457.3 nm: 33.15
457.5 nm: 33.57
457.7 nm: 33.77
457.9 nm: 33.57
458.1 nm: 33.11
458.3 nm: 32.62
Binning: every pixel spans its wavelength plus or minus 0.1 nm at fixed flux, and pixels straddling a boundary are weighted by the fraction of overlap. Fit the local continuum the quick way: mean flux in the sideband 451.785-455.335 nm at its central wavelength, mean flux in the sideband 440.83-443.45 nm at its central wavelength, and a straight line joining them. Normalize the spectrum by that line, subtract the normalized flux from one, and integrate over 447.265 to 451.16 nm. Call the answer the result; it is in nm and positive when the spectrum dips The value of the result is -0.111 nm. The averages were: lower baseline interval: 31.6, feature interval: 32.8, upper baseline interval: 32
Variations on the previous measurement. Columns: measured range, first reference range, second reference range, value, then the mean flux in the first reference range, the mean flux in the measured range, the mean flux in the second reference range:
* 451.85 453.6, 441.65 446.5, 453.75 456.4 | 0.02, 31.7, 31.9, 32.5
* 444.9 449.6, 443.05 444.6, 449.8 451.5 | 0.07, 31.9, 32.1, 33.2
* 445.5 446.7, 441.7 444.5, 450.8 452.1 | 0.03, 31.9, 31.6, 33.2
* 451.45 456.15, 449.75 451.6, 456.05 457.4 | 0.13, 33.2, 32.2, 33.1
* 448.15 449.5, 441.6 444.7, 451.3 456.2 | -0.02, 31.8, 32.5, 32.3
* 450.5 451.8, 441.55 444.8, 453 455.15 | -0.06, 31.8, 33.2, 31.9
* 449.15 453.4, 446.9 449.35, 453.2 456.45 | -0.04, 32.4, 32.7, 32.3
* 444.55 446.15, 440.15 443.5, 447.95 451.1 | 0.03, 31.4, 31.5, 32.8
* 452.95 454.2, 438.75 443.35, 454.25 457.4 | 0.02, 31.2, 31.9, 32.6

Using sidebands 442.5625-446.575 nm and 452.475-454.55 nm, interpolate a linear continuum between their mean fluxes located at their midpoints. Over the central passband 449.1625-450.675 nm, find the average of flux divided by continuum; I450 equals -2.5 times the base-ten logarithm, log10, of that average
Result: -0.03 mag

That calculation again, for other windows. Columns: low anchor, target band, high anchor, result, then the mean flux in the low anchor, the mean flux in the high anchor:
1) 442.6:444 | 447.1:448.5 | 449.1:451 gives 0.006 mag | 32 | 32.9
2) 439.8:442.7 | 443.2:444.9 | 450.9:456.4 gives -0.011 mag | 31.3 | 32.4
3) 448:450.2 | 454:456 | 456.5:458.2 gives 0.027 mag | 32.6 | 33.2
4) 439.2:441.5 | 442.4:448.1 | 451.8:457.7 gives -0.014 mag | 30.9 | 32.4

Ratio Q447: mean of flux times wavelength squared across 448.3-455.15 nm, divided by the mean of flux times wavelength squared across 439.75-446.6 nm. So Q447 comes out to 1.07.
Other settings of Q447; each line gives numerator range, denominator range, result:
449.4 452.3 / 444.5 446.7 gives 1.07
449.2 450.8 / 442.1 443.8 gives 1.07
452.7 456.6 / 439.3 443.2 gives 1.09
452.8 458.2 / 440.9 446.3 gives 1.08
